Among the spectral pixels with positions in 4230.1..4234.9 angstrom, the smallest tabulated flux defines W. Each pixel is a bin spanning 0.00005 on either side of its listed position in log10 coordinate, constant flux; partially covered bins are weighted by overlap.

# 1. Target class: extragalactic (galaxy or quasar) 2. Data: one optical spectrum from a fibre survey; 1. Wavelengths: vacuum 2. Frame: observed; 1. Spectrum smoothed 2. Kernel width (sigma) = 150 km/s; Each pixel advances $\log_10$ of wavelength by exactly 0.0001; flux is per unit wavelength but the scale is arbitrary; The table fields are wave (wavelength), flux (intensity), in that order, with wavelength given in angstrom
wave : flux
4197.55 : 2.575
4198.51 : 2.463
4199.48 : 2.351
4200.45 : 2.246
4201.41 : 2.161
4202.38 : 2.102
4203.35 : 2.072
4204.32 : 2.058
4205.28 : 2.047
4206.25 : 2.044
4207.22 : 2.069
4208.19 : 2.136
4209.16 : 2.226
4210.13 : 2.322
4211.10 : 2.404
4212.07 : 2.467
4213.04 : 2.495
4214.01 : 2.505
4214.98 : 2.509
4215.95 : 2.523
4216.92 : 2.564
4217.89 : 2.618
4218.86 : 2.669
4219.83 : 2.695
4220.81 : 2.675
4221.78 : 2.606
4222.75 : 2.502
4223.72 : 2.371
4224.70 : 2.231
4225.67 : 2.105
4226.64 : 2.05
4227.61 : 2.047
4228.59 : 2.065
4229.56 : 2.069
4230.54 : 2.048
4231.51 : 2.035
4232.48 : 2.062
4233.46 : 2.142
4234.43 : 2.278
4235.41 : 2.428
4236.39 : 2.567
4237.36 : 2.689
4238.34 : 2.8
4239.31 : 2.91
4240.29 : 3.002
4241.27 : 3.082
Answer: 2.035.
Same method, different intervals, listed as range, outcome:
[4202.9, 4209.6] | 2.044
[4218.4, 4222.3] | 2.606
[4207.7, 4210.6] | 2.136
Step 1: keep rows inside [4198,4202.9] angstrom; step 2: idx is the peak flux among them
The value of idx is 2.463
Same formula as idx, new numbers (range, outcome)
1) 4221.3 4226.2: 2.606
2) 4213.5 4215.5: 2.509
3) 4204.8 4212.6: 2.467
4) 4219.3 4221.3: 2.695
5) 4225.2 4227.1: 2.105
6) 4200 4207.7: 2.246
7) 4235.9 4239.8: 2.91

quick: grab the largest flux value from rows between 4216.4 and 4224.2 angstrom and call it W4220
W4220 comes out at 2.695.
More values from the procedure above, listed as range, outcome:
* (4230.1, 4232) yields 2.048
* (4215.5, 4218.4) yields 2.618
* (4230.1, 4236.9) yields 2.567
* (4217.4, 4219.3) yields 2.669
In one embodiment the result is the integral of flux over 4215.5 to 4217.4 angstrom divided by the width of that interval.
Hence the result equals 2.54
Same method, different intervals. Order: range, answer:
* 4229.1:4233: 2.05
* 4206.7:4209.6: 2.14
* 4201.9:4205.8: 2.07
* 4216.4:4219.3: 2.62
